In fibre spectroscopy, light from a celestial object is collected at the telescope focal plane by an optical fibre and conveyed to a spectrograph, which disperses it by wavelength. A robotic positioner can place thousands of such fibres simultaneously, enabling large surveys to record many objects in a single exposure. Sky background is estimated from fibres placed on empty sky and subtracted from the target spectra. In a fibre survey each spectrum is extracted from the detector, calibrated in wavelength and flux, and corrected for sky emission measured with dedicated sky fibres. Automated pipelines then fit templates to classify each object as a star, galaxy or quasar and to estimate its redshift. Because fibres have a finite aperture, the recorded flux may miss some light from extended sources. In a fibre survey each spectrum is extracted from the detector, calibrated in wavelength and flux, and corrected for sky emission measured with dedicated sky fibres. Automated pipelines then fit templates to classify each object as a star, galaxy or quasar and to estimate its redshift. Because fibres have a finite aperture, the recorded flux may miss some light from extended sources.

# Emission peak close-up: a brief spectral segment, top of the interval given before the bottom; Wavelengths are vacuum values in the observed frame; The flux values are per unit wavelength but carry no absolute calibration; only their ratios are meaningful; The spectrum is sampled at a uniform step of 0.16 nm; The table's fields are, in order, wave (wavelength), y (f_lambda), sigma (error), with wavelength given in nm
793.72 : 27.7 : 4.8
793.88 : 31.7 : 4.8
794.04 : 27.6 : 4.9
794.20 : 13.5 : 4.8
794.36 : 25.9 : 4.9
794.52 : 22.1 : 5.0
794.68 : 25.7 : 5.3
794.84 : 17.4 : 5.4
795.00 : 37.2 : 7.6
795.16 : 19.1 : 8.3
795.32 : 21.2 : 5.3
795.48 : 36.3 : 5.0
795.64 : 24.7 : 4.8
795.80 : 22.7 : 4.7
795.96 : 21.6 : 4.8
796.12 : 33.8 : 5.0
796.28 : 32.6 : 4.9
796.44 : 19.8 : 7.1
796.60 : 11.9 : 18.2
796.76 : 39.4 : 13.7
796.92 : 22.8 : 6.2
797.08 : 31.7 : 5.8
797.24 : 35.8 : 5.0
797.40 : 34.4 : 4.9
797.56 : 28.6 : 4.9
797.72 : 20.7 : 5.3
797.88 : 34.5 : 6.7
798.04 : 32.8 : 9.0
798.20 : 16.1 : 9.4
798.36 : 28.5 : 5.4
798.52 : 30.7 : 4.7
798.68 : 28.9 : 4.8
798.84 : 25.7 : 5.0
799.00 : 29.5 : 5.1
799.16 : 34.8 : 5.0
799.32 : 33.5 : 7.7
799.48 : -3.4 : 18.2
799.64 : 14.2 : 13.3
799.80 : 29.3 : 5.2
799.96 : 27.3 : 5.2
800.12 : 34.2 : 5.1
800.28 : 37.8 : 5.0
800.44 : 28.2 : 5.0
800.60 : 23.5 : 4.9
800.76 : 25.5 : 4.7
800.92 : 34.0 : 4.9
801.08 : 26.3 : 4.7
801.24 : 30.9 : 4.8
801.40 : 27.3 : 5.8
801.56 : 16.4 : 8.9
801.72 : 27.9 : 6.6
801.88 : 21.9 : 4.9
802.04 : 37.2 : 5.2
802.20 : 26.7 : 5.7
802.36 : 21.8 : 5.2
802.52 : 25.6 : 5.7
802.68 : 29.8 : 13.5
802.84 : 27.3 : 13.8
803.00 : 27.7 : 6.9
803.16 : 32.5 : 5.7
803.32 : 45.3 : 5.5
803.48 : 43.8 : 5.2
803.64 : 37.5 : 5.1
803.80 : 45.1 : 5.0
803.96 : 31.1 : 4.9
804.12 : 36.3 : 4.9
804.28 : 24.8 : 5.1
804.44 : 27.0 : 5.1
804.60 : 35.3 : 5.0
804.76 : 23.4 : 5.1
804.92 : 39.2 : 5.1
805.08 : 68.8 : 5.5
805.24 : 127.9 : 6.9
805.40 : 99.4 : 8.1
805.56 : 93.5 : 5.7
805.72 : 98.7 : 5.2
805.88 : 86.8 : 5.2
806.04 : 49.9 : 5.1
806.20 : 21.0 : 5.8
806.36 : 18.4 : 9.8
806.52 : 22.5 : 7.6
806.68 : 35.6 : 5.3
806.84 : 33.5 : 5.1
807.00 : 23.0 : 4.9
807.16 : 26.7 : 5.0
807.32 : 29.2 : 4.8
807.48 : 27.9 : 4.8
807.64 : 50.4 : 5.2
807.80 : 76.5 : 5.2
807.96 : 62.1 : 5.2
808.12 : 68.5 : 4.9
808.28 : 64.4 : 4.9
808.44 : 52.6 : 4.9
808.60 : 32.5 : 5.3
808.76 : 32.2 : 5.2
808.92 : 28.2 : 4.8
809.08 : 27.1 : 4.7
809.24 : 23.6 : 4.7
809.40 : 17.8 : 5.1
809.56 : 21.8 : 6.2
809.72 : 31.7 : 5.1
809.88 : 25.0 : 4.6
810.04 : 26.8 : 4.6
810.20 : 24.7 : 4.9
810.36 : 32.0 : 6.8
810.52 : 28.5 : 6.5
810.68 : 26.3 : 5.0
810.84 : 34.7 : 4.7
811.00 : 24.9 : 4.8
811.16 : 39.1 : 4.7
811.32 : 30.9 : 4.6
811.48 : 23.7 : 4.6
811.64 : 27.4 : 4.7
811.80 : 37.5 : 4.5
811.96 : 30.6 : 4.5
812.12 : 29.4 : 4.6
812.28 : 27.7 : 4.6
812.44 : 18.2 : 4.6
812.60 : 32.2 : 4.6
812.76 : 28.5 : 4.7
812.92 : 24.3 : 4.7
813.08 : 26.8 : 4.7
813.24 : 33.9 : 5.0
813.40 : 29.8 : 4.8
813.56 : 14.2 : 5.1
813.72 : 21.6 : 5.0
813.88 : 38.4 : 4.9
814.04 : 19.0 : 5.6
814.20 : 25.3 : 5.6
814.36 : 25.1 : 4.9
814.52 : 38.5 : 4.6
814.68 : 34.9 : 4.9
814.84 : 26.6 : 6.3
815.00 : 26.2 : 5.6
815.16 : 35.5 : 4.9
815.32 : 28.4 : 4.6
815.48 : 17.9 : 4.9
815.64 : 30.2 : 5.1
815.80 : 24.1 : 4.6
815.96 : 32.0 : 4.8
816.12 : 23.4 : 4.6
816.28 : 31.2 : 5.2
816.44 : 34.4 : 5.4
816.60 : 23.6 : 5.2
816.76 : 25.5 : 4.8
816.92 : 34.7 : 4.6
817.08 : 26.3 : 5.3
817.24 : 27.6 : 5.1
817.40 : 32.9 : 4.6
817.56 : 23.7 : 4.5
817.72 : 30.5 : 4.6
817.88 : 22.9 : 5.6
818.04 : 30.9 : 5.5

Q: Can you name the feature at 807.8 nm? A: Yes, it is [N II]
